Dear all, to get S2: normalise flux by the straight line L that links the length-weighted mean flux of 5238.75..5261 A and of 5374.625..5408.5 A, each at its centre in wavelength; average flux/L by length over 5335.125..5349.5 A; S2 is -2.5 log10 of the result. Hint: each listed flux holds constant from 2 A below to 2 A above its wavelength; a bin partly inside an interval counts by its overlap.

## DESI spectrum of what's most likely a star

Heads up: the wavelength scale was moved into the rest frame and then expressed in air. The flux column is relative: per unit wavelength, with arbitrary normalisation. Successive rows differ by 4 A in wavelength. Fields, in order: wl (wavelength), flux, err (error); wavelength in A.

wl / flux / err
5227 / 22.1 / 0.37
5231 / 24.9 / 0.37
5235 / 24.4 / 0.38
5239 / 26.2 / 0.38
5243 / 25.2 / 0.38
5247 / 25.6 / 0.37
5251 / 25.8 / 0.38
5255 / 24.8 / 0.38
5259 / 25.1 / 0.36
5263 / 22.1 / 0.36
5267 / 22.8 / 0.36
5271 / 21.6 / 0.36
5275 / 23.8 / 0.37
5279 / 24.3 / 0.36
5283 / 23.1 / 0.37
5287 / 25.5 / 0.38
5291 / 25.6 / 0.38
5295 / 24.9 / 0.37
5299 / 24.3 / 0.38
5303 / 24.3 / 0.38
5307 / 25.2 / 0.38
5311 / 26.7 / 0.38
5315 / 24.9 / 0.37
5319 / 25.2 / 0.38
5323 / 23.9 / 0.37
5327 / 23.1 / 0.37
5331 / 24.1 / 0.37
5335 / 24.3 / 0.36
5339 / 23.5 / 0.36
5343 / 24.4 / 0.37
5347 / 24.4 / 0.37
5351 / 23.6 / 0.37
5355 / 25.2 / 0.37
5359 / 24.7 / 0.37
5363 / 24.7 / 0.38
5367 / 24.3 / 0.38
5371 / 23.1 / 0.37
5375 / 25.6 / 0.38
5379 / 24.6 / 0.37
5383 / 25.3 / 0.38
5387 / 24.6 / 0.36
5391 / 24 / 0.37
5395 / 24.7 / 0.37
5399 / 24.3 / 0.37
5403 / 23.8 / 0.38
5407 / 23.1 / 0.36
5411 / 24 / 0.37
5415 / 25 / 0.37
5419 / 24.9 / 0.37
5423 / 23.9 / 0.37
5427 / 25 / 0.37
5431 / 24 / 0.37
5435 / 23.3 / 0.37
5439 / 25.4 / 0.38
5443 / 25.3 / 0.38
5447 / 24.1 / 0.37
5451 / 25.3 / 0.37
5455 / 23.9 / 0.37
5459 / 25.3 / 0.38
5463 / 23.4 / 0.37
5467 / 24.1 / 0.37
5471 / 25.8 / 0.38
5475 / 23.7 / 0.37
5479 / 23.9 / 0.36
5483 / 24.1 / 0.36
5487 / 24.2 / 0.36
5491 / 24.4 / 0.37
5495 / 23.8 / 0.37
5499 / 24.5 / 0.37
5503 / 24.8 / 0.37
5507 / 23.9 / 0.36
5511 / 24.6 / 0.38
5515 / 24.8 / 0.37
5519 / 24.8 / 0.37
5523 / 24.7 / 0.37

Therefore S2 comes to 0.03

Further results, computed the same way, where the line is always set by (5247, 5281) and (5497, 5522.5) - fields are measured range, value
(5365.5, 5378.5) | -0.008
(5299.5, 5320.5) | -0.052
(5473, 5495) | 0.021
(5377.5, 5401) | -0.015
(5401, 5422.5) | 0.007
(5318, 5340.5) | 0.004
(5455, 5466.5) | 0.009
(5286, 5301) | -0.047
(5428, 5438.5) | 0.015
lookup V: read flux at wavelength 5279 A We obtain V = 24.3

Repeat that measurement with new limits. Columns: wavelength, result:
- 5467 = 24.1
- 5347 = 24.4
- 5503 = 24.8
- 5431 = 24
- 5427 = 25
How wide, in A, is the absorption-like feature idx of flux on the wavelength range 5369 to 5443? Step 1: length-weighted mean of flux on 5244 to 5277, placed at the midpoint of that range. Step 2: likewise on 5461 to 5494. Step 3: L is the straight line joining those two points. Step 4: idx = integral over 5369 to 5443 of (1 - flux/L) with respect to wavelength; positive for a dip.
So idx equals -0.8 A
